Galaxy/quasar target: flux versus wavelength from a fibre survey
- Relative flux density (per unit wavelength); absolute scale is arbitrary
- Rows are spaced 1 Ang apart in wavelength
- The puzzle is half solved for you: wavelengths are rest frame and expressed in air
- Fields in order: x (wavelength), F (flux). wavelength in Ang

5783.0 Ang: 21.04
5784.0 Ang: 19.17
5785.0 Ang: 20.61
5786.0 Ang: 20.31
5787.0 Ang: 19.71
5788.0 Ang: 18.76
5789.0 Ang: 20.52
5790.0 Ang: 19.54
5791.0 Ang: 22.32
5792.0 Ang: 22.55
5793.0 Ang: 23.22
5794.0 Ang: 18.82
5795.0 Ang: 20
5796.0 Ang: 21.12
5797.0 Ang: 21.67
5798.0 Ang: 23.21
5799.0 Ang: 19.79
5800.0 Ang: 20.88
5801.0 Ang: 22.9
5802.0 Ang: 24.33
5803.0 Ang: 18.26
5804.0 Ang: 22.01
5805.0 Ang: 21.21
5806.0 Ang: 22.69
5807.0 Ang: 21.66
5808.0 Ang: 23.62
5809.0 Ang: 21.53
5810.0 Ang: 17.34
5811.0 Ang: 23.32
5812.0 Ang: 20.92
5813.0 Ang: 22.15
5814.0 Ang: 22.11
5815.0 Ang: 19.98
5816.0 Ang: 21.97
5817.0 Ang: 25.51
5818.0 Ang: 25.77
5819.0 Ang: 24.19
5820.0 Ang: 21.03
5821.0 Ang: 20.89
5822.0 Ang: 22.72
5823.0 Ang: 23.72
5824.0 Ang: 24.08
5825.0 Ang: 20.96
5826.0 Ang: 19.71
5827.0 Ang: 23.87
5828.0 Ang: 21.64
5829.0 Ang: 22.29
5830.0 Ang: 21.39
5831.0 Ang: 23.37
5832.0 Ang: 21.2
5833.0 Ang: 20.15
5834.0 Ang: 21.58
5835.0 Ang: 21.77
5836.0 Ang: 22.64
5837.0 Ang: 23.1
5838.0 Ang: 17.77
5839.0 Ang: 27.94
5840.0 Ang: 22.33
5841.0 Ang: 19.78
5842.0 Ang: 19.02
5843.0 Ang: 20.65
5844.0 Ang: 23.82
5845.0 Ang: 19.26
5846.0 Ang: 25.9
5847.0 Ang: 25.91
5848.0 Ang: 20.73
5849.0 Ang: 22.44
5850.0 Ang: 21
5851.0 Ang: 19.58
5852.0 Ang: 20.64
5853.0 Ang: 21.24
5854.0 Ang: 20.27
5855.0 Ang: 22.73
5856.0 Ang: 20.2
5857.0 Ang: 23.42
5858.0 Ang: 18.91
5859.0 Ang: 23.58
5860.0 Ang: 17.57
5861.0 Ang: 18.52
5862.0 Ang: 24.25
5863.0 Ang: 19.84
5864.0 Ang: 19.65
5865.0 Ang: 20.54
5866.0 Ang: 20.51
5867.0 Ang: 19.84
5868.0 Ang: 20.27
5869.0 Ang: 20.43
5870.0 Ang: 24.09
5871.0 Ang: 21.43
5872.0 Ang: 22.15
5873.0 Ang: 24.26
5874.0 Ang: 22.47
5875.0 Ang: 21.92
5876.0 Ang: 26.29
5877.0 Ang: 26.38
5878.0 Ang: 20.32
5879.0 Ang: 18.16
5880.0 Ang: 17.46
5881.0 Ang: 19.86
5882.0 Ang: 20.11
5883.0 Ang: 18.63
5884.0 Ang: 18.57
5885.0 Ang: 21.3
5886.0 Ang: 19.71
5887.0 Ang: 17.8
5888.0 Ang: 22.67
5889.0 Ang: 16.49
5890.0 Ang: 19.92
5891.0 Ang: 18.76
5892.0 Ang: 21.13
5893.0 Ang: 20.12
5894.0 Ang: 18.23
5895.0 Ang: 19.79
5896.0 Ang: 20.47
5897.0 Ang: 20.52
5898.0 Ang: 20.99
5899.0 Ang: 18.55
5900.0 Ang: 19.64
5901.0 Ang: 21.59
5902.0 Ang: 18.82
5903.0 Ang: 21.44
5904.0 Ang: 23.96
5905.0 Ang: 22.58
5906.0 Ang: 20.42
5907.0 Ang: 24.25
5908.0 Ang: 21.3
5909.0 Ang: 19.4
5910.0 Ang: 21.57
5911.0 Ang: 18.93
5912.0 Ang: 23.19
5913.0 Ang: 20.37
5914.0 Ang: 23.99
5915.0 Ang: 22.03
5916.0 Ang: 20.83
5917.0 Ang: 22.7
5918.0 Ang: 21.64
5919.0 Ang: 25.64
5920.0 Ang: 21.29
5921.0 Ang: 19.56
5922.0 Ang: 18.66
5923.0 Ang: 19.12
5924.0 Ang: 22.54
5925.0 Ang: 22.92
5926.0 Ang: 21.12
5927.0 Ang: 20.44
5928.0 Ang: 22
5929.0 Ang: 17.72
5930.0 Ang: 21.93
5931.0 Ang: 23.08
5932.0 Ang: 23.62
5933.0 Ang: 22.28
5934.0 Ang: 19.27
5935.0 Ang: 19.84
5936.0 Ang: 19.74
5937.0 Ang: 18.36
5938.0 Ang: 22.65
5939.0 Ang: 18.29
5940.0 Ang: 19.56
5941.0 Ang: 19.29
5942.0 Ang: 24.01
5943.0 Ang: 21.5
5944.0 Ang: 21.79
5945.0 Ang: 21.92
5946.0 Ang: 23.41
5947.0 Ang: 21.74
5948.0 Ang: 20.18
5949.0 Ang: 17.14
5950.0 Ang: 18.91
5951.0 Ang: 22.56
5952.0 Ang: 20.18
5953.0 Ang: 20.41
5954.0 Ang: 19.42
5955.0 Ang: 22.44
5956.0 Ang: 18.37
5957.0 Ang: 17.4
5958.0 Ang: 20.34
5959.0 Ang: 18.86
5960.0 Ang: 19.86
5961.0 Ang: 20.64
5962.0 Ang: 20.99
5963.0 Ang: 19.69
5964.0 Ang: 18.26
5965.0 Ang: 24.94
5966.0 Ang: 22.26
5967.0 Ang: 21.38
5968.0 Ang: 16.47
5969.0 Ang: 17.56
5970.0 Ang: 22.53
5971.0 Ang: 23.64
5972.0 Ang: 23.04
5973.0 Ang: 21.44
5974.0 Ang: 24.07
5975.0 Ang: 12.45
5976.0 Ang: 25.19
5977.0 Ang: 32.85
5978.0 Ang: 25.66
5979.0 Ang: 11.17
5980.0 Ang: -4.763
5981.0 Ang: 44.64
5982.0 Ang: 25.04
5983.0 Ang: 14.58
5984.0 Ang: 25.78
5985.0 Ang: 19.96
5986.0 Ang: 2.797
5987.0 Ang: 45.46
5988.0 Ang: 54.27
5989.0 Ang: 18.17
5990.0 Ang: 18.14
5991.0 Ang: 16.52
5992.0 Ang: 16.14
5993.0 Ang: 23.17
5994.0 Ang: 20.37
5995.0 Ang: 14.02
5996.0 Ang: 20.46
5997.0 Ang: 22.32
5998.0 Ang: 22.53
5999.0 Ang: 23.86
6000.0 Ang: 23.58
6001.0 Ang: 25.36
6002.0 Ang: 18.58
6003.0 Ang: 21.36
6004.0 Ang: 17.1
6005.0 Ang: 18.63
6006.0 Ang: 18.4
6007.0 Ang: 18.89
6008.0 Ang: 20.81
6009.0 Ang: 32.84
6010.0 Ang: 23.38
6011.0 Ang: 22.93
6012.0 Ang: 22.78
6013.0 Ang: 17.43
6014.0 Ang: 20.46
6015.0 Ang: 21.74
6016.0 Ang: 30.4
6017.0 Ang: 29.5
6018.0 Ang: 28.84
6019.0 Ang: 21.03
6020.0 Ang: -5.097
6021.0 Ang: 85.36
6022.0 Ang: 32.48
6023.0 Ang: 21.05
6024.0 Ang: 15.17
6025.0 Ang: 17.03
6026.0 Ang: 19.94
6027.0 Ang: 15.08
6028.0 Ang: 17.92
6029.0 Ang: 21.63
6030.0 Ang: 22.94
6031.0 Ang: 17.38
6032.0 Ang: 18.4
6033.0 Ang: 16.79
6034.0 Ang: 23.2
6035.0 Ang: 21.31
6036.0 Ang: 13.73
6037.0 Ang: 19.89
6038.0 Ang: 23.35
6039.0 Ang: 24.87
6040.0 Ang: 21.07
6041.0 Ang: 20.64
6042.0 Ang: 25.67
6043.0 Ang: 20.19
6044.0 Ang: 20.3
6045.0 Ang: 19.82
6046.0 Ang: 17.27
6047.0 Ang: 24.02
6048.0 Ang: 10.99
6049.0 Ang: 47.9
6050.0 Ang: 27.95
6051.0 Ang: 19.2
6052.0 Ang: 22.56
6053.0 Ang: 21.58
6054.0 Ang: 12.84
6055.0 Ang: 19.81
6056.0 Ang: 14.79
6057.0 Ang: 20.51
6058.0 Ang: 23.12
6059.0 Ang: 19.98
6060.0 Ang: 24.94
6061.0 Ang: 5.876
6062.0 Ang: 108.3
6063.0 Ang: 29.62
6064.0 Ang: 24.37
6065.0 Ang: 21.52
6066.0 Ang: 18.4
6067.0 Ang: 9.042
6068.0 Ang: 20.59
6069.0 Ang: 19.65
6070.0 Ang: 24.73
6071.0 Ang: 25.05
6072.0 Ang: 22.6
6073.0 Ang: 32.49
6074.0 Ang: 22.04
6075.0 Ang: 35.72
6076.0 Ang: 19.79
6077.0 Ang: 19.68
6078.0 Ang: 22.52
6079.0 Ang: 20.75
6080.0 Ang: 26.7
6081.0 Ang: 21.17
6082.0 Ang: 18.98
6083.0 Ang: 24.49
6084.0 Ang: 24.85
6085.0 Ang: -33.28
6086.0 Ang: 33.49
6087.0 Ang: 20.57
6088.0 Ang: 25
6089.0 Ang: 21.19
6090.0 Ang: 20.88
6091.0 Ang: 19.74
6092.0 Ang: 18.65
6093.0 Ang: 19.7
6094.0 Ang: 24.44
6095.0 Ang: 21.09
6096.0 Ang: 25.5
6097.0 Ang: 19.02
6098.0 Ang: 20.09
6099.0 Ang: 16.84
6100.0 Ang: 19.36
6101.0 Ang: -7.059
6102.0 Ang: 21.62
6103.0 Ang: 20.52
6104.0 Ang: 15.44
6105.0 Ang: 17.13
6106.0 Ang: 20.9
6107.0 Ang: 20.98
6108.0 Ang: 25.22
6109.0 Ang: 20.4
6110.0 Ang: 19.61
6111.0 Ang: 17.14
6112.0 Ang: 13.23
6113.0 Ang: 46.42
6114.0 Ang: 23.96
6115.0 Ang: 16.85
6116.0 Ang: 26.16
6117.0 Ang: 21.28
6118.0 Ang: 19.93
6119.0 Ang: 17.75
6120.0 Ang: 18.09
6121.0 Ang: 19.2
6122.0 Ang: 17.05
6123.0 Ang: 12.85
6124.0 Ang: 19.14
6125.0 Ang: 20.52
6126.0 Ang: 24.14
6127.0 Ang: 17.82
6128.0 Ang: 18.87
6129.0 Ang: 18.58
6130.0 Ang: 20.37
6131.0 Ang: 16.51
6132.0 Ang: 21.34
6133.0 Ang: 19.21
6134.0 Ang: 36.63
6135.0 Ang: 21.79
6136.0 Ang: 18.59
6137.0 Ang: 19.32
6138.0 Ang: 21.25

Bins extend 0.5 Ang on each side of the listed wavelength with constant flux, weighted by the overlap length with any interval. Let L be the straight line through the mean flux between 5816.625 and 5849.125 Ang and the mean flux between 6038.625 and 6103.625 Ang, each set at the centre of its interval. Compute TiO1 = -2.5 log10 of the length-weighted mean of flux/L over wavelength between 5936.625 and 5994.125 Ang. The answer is 0.04 mag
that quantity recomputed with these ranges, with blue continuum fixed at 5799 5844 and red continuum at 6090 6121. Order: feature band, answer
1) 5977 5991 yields -0.12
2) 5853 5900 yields 0.05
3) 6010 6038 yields -0.10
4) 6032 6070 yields -0.14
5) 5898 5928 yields 0.00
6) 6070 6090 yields -0.06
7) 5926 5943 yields 0.02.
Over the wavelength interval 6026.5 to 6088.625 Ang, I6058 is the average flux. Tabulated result 22.2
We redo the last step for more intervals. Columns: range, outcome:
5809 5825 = 22.3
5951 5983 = 20.8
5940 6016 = 21.4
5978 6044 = 22.1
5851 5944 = 20.9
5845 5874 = 21.4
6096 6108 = 17.5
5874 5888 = 20.6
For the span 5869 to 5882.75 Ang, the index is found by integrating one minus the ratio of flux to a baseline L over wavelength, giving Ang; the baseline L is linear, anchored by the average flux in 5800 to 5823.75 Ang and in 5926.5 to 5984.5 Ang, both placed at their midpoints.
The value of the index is -0.15 Ang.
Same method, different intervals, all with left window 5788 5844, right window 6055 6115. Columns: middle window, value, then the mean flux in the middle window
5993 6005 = 0.5 Ang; 20.9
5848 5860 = 0.4 Ang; 21.1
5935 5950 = 0.8 Ang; 20.6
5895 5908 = 0.4 Ang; 21.1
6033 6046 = 0.6 Ang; 20.9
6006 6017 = -0.7 Ang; 23.2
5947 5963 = 1.4 Ang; 19.9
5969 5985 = 0.1 Ang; 21.6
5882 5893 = 1.1 Ang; 19.6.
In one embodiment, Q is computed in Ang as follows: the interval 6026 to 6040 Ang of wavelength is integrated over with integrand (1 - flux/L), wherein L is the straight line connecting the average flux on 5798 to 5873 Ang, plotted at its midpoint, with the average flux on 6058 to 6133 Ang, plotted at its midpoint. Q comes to 1.1 Ang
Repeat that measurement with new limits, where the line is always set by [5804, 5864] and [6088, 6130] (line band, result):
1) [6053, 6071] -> -3.9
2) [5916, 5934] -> -0.3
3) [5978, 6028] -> -5.0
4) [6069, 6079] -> -2.2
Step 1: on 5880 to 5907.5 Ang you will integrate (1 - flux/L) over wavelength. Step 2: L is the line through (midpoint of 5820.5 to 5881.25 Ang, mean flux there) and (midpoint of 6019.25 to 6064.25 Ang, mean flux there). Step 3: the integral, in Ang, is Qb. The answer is 2.4 Ang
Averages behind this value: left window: 21.6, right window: 23.7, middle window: 20.2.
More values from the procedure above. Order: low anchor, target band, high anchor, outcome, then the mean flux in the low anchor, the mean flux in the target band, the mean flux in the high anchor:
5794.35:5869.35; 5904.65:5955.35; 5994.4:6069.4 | 2.5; 21.6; 21.1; 22.8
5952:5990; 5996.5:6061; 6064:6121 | -3.0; 21.7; 22.1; 20.4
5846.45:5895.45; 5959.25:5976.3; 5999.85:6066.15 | 1.2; 20.8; 20.8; 23.3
